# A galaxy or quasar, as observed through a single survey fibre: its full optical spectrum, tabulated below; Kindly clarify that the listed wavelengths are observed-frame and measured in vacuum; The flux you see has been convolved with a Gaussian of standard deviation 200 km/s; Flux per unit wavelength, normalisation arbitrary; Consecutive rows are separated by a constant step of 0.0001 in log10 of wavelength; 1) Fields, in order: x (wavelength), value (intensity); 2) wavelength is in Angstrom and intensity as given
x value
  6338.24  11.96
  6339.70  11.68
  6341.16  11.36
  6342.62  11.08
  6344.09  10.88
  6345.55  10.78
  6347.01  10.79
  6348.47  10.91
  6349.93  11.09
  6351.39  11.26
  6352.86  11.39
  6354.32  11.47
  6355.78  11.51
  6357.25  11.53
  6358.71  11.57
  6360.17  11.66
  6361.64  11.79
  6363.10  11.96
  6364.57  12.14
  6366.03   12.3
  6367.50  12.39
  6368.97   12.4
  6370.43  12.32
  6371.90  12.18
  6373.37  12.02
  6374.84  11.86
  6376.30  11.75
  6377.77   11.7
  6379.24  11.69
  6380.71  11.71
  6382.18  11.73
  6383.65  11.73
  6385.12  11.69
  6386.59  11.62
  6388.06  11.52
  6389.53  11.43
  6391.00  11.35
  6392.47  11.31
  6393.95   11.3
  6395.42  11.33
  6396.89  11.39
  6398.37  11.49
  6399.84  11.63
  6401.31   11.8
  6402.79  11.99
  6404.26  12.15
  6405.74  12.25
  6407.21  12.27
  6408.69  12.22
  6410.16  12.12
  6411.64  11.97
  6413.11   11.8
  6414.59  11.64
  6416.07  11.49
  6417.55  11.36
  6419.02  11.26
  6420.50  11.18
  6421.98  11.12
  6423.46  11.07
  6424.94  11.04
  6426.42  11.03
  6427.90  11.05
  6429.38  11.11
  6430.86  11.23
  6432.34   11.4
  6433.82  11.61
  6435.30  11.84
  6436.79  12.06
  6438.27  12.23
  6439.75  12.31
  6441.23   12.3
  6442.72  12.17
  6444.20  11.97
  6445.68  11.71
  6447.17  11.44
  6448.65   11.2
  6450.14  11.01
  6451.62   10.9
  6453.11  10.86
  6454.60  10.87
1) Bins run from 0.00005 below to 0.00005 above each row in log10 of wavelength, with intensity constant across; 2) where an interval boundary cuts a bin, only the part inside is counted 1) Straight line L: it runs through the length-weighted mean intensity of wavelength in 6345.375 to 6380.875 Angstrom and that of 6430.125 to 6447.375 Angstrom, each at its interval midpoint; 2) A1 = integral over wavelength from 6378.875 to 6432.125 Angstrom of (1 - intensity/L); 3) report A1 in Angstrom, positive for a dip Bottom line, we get 1.1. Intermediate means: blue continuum 11.7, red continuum 11.9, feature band 11.6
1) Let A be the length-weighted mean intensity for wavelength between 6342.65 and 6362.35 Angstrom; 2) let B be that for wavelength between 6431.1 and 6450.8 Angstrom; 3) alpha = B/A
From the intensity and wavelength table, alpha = 1.05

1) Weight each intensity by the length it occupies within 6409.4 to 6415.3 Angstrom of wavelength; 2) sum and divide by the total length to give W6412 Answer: 11.9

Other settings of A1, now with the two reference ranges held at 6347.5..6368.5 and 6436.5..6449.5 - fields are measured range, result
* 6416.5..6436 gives 1.00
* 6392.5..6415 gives -0.03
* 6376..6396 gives 0.30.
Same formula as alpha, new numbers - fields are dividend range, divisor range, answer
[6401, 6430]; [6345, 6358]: 1.03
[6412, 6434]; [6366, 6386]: 0.95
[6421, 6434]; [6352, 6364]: 0.96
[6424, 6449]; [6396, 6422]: 0.99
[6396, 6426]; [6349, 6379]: 0.99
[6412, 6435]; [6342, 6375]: 0.97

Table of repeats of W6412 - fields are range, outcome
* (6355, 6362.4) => 11.6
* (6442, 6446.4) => 12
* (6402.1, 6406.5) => 12.1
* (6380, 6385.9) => 11.7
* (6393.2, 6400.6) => 11.4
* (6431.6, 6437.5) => 11.7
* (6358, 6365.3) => 11.8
